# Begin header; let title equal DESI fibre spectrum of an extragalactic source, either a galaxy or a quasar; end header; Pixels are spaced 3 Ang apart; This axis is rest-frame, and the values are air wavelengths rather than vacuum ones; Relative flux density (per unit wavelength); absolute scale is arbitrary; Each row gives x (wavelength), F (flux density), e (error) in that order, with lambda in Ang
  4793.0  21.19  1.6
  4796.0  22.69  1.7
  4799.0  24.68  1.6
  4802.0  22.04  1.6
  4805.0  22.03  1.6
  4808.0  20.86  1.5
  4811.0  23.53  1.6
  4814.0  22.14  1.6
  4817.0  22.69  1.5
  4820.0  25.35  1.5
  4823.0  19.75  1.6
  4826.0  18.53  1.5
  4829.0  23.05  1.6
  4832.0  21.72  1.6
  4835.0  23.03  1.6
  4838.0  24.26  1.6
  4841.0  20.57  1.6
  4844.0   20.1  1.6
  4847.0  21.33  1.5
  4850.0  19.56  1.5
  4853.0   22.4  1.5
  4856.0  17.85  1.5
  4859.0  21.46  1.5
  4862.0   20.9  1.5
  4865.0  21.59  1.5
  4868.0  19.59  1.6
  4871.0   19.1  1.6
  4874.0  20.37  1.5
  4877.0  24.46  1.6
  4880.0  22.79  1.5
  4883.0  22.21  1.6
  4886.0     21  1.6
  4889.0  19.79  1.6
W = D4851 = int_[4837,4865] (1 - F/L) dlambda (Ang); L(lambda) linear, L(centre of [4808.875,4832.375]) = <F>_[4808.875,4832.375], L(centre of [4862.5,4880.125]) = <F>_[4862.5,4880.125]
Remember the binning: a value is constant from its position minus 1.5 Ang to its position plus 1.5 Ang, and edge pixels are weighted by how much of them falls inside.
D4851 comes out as 0.8 Ang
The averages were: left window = 22.1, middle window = 20.9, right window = 21.2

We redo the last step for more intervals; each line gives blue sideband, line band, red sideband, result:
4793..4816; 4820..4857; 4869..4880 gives 1.3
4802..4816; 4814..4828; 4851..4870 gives 0.1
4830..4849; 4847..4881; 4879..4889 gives 1.3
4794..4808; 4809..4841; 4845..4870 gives -0.9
